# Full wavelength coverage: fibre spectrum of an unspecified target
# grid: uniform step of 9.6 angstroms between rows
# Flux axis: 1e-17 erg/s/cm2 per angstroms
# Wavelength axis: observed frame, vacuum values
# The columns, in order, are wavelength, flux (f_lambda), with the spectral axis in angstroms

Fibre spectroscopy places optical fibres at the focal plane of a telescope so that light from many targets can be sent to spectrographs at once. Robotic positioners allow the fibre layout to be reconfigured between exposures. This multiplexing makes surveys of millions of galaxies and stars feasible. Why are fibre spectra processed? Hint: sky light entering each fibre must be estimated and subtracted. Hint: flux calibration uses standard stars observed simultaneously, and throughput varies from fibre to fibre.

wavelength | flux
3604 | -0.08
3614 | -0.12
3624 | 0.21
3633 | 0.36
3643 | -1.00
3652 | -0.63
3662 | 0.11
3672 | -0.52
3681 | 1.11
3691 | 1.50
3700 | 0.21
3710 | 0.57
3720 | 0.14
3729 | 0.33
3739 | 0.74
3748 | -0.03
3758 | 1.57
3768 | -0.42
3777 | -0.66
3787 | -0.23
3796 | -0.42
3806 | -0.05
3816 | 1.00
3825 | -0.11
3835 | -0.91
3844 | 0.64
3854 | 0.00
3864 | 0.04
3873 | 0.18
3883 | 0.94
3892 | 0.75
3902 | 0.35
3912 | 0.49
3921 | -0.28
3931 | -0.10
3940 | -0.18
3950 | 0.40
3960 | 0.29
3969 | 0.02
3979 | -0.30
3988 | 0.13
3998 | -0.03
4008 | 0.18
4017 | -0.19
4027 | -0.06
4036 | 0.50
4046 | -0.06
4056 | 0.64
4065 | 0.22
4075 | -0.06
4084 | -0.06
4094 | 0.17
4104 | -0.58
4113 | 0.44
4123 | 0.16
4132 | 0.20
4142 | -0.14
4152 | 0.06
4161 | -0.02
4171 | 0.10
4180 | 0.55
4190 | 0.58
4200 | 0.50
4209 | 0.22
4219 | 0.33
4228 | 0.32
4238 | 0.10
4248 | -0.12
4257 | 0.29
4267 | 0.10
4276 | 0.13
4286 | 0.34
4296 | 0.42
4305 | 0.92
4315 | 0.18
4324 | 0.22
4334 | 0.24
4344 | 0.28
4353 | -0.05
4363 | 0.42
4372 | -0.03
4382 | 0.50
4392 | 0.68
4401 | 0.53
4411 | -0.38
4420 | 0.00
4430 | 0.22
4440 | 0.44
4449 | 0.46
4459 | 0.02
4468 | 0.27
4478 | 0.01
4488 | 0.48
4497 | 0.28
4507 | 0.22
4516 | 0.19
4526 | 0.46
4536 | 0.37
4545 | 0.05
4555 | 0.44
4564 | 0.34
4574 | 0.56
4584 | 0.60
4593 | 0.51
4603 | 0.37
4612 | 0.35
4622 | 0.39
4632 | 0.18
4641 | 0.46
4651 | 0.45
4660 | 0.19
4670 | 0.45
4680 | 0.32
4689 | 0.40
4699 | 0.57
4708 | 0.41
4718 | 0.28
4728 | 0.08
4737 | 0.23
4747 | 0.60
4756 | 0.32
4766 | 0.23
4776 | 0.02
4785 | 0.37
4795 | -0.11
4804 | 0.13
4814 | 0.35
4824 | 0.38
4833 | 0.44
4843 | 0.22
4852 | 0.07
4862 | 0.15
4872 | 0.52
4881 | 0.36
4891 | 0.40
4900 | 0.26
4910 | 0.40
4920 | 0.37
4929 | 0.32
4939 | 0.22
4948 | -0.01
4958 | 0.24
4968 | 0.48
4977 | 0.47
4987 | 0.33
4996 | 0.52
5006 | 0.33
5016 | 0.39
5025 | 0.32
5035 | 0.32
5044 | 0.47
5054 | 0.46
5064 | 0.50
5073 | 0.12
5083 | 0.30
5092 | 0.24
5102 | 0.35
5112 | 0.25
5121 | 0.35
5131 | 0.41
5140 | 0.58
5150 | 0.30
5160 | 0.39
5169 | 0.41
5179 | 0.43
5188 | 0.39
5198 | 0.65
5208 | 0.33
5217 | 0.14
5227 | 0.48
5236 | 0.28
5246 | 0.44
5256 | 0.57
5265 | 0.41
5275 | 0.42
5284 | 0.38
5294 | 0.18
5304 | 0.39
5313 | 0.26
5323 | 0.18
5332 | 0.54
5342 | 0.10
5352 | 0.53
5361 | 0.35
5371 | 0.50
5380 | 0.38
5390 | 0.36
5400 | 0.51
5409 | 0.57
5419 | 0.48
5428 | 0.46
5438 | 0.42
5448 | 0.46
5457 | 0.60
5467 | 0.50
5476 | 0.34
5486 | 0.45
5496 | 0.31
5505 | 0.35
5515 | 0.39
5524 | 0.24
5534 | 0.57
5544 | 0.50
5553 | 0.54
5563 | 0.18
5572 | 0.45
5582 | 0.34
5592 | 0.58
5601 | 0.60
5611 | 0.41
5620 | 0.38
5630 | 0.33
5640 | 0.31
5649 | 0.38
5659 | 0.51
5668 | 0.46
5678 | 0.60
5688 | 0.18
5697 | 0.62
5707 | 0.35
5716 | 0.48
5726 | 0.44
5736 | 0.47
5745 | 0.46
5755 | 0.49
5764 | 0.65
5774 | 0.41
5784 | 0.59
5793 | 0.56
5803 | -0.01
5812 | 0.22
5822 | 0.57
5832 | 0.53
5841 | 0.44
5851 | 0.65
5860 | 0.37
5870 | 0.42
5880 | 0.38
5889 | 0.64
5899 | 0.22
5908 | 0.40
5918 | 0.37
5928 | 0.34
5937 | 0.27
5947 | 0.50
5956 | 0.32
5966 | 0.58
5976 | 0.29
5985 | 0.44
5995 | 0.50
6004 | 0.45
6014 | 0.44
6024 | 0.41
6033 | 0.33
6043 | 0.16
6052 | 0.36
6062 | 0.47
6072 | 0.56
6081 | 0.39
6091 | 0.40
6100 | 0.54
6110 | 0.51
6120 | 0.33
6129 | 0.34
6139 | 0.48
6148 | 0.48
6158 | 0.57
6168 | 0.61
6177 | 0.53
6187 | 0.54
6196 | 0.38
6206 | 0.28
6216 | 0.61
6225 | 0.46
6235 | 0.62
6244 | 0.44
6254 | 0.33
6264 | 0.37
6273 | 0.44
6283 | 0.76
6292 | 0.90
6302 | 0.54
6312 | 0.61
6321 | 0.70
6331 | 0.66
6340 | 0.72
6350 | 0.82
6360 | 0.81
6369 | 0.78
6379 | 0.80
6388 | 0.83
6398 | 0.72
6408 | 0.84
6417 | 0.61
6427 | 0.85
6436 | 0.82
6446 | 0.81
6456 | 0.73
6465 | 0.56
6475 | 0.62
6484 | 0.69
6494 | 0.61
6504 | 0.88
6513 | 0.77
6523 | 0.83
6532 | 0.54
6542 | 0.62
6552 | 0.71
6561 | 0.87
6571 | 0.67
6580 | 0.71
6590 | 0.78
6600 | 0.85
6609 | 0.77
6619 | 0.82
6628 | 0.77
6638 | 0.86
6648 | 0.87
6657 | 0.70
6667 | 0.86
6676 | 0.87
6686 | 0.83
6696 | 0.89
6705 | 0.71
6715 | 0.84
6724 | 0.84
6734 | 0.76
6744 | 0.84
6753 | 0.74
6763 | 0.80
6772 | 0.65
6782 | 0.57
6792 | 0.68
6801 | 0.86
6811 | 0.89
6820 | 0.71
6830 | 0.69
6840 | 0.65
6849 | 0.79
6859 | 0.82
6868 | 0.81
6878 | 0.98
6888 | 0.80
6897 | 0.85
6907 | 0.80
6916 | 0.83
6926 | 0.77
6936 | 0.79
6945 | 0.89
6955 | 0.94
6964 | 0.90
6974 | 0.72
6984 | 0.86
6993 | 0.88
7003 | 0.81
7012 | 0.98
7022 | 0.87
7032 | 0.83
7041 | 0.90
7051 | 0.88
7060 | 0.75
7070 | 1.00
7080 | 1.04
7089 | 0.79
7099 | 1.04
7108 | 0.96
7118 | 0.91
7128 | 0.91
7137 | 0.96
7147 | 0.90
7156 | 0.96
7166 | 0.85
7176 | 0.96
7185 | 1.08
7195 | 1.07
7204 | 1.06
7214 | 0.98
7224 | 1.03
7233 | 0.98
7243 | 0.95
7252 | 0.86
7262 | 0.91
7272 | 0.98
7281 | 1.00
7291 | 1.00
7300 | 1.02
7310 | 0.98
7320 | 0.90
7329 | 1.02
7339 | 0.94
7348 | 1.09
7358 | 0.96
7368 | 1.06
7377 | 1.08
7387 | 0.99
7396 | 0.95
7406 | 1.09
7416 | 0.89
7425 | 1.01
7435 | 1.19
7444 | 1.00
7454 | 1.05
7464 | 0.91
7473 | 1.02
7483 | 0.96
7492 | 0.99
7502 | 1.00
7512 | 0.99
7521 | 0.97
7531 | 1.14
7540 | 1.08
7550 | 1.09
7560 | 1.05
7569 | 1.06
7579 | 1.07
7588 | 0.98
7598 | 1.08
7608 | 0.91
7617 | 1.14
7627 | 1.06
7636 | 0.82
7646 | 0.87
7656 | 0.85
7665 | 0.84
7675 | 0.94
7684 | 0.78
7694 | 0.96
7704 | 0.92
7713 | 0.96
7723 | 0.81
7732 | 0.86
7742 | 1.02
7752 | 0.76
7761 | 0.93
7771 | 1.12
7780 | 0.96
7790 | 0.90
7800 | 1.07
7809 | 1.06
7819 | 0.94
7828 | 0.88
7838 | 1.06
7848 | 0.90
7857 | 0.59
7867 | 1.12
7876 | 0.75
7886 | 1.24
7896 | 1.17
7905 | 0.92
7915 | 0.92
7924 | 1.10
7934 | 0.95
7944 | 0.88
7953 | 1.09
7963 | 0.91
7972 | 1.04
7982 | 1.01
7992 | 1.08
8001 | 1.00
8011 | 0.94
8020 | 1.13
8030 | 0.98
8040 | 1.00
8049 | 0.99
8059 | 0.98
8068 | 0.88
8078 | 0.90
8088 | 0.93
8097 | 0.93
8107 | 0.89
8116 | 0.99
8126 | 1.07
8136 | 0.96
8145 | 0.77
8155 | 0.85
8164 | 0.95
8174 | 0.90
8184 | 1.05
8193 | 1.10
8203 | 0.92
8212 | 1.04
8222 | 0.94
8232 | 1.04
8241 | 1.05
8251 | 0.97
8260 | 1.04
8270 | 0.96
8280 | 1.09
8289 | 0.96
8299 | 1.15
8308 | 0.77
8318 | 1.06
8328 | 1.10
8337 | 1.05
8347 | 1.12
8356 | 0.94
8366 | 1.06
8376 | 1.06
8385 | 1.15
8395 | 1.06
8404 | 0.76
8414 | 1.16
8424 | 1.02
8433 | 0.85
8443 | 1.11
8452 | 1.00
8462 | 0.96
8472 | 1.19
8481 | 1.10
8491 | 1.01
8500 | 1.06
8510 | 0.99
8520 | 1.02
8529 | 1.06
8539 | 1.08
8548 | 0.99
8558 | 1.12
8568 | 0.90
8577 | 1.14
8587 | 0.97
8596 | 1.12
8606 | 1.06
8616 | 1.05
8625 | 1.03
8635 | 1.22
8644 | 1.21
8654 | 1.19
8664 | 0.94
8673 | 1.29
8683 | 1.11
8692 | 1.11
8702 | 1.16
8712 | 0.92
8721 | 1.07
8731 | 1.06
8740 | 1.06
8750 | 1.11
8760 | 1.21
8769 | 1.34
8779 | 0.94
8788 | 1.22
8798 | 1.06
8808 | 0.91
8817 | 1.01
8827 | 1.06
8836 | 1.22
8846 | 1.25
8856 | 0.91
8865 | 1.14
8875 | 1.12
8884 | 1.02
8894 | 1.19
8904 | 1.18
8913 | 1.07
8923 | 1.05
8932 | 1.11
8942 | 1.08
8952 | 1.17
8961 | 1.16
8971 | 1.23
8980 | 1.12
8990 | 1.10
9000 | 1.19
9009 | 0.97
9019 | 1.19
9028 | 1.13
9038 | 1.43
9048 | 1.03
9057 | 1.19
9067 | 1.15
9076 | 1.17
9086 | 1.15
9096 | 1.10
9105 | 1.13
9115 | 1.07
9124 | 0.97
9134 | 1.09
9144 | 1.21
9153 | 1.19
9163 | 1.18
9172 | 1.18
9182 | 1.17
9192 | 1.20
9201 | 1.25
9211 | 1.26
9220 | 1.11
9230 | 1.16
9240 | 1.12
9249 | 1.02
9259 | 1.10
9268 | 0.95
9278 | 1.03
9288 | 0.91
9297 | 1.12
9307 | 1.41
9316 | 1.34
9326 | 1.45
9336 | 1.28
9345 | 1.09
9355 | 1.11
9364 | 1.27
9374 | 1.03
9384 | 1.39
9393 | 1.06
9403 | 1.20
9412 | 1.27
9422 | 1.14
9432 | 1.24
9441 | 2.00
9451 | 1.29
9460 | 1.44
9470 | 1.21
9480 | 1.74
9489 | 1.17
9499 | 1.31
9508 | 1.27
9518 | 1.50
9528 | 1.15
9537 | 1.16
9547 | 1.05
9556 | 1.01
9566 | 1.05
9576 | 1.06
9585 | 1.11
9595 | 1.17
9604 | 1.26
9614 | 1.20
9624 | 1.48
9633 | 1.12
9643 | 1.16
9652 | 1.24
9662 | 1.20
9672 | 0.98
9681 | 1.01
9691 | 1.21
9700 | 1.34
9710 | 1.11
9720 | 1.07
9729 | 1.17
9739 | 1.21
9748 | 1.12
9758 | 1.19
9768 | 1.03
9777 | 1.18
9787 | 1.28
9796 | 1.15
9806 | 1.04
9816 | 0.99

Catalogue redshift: 0.58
